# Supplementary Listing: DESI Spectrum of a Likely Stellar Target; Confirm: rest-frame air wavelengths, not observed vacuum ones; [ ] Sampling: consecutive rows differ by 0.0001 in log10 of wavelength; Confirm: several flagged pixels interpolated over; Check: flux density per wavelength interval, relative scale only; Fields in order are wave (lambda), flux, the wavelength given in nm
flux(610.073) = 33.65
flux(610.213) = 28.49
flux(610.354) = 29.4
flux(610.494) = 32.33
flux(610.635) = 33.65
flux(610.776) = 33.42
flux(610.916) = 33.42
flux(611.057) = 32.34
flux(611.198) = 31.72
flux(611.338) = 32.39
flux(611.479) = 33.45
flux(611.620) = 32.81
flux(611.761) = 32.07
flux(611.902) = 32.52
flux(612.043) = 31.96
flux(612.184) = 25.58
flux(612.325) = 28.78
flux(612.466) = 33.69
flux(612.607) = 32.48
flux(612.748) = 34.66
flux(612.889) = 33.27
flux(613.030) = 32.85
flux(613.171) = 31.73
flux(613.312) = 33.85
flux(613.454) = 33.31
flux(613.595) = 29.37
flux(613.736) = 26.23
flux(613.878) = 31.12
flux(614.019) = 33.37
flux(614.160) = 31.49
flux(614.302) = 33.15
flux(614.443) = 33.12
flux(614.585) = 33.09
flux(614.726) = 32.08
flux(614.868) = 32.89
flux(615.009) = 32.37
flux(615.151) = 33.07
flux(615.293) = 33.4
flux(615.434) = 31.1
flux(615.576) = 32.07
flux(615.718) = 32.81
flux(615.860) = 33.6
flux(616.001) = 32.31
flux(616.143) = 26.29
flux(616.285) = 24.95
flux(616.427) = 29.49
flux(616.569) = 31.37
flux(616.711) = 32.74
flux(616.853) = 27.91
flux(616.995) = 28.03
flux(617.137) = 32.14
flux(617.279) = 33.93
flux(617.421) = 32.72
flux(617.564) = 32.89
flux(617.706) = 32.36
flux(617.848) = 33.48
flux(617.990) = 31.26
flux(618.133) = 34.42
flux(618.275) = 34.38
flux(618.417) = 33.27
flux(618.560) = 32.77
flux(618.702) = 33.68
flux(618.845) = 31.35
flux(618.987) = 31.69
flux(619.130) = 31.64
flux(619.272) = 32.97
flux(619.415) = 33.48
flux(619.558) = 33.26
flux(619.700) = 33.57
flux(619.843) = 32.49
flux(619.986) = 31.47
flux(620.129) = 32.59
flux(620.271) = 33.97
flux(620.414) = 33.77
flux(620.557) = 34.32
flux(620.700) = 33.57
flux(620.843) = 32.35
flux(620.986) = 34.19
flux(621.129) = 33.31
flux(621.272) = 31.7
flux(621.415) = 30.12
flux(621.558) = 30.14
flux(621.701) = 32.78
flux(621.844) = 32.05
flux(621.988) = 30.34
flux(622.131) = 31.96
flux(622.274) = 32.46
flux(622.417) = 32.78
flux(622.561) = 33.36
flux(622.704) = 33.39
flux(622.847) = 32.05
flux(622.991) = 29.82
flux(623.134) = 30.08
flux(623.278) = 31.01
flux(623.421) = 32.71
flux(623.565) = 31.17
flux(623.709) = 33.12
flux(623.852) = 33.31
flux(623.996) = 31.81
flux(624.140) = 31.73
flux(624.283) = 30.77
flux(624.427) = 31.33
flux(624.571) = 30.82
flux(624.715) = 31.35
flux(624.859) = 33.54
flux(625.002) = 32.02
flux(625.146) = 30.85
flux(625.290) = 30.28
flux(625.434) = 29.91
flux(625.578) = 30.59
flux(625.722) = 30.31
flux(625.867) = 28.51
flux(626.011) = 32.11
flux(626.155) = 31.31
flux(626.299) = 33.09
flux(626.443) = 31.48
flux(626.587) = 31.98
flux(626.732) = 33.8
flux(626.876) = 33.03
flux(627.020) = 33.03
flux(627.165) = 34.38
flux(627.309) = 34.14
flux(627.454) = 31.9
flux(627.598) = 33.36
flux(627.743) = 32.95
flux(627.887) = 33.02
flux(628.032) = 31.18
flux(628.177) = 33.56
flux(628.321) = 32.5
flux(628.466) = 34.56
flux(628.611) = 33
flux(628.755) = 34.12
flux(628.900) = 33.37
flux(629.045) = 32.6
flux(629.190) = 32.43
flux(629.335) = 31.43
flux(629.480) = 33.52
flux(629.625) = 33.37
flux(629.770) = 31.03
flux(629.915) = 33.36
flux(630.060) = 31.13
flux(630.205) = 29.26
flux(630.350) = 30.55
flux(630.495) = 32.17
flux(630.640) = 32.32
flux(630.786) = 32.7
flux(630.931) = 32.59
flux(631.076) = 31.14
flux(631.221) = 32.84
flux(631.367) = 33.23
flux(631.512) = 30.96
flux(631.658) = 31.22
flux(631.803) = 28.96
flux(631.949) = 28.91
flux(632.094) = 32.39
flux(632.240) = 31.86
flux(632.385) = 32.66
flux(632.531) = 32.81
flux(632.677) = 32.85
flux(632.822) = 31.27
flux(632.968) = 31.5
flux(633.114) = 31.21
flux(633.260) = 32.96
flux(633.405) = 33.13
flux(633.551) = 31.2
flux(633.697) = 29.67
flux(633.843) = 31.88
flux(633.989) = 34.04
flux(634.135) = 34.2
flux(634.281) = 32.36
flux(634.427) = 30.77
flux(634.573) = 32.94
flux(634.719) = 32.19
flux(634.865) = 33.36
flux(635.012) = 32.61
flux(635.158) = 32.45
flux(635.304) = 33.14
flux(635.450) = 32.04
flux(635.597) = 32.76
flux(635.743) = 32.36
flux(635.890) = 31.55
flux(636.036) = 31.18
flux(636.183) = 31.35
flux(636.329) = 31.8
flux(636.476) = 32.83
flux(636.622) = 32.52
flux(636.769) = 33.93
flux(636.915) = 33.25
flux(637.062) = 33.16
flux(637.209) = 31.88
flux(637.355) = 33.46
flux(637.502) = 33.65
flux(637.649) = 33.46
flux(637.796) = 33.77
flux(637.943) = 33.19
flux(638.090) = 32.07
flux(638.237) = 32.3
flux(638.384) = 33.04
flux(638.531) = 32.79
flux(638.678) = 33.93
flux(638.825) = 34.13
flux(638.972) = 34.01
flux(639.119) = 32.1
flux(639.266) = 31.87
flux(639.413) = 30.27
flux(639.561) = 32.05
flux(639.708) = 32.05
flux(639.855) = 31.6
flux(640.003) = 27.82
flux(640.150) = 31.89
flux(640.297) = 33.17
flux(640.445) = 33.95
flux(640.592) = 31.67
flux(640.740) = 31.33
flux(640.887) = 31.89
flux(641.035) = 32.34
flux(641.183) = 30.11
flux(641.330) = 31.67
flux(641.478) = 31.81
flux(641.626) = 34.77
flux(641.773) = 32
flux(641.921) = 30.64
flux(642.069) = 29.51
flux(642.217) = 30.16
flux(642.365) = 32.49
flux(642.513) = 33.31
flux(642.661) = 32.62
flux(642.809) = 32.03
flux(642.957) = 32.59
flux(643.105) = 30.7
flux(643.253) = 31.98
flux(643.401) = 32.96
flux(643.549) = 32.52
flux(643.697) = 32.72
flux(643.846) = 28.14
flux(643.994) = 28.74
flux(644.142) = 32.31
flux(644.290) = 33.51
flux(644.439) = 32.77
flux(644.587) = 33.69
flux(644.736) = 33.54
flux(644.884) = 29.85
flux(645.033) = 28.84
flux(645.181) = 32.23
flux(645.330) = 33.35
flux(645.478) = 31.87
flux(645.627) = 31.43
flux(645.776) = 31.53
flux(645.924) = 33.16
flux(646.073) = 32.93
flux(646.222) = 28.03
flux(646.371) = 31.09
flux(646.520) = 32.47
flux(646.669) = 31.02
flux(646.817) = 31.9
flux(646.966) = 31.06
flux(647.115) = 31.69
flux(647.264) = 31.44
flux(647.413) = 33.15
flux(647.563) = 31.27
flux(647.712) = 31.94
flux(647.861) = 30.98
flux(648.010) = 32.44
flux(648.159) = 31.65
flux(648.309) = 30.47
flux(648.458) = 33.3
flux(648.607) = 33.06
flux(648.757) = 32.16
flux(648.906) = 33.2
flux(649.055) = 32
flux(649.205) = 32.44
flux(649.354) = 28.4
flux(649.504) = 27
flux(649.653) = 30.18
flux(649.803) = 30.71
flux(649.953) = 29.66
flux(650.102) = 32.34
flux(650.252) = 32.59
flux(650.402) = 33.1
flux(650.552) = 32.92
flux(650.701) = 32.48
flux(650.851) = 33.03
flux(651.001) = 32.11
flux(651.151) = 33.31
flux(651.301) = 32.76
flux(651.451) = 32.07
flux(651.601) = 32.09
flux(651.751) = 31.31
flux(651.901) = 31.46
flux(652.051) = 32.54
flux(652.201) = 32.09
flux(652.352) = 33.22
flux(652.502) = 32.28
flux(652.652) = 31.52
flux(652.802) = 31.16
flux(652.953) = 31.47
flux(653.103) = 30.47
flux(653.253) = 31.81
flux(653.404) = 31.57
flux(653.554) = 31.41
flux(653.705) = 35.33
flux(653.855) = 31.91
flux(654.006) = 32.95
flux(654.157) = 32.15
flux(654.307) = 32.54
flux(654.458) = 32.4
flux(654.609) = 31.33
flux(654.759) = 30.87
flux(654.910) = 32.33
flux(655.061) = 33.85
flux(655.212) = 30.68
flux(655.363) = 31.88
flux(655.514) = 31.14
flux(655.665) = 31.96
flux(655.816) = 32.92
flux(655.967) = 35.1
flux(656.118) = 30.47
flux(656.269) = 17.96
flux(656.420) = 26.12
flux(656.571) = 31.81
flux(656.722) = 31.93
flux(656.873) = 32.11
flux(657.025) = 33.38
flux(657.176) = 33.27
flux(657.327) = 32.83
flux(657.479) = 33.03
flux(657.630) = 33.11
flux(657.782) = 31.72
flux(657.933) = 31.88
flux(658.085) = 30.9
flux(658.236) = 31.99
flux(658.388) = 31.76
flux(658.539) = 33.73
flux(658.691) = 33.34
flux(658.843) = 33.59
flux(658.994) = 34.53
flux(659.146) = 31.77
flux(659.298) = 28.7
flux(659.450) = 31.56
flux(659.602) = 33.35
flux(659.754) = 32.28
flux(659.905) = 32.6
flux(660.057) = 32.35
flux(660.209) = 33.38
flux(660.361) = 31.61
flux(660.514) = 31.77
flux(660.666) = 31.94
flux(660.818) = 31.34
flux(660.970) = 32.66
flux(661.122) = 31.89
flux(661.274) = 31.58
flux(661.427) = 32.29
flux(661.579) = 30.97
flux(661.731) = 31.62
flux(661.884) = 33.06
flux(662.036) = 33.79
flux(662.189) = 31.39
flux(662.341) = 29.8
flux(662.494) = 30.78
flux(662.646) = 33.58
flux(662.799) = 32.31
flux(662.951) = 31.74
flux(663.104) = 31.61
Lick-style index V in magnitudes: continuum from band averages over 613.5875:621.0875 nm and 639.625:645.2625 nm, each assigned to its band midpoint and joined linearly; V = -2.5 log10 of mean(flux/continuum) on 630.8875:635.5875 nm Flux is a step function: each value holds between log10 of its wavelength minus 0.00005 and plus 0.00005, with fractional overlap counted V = -0.006 mag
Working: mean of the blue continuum 32.1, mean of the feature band 32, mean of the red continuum 31.7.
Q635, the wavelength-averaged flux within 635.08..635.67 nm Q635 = 32.6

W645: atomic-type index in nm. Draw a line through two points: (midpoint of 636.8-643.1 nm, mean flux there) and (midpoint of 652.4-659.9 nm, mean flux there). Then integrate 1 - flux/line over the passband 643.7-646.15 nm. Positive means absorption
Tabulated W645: 0.03 nm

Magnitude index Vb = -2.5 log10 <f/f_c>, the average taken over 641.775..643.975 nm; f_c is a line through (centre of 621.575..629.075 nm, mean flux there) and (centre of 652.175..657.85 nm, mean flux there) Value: 0.01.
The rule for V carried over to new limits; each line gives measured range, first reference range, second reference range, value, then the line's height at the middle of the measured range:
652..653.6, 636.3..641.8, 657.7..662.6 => 0.01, 32.2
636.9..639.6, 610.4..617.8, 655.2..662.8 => -0.04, 31.8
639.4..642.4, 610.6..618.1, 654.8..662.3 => 0.01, 31.8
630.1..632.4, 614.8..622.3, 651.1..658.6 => 0.02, 32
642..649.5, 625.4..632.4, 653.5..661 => 0.01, 32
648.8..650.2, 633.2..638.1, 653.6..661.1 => 0.05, 32.2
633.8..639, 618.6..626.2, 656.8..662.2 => -0.02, 32.1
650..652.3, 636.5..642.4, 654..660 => -0.01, 32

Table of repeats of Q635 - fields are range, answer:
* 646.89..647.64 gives 31.7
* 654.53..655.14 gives 32.1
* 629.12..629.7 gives 32.7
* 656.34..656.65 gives 28.9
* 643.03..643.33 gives 31.4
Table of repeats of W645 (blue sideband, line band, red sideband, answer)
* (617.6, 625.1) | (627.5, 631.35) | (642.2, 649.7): -0.04 nm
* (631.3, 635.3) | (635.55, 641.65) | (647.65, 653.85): -0.08 nm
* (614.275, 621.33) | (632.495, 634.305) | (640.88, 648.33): -0.01 nm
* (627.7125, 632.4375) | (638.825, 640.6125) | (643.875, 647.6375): -0.01 nm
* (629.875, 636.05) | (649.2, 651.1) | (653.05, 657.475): 0.02 nm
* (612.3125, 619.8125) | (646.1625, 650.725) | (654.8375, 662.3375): 0.06 nm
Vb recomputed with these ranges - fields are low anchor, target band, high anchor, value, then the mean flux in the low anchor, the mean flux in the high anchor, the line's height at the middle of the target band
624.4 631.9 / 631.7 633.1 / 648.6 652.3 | 0.02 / 32.1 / 31.8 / 32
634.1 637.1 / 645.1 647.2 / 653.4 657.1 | 0.01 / 32.5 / 31.4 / 31.9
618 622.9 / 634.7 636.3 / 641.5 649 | 0.00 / 32.7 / 31.8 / 32.2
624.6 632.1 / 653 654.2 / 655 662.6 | -0.01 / 32.1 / 31.8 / 31.8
